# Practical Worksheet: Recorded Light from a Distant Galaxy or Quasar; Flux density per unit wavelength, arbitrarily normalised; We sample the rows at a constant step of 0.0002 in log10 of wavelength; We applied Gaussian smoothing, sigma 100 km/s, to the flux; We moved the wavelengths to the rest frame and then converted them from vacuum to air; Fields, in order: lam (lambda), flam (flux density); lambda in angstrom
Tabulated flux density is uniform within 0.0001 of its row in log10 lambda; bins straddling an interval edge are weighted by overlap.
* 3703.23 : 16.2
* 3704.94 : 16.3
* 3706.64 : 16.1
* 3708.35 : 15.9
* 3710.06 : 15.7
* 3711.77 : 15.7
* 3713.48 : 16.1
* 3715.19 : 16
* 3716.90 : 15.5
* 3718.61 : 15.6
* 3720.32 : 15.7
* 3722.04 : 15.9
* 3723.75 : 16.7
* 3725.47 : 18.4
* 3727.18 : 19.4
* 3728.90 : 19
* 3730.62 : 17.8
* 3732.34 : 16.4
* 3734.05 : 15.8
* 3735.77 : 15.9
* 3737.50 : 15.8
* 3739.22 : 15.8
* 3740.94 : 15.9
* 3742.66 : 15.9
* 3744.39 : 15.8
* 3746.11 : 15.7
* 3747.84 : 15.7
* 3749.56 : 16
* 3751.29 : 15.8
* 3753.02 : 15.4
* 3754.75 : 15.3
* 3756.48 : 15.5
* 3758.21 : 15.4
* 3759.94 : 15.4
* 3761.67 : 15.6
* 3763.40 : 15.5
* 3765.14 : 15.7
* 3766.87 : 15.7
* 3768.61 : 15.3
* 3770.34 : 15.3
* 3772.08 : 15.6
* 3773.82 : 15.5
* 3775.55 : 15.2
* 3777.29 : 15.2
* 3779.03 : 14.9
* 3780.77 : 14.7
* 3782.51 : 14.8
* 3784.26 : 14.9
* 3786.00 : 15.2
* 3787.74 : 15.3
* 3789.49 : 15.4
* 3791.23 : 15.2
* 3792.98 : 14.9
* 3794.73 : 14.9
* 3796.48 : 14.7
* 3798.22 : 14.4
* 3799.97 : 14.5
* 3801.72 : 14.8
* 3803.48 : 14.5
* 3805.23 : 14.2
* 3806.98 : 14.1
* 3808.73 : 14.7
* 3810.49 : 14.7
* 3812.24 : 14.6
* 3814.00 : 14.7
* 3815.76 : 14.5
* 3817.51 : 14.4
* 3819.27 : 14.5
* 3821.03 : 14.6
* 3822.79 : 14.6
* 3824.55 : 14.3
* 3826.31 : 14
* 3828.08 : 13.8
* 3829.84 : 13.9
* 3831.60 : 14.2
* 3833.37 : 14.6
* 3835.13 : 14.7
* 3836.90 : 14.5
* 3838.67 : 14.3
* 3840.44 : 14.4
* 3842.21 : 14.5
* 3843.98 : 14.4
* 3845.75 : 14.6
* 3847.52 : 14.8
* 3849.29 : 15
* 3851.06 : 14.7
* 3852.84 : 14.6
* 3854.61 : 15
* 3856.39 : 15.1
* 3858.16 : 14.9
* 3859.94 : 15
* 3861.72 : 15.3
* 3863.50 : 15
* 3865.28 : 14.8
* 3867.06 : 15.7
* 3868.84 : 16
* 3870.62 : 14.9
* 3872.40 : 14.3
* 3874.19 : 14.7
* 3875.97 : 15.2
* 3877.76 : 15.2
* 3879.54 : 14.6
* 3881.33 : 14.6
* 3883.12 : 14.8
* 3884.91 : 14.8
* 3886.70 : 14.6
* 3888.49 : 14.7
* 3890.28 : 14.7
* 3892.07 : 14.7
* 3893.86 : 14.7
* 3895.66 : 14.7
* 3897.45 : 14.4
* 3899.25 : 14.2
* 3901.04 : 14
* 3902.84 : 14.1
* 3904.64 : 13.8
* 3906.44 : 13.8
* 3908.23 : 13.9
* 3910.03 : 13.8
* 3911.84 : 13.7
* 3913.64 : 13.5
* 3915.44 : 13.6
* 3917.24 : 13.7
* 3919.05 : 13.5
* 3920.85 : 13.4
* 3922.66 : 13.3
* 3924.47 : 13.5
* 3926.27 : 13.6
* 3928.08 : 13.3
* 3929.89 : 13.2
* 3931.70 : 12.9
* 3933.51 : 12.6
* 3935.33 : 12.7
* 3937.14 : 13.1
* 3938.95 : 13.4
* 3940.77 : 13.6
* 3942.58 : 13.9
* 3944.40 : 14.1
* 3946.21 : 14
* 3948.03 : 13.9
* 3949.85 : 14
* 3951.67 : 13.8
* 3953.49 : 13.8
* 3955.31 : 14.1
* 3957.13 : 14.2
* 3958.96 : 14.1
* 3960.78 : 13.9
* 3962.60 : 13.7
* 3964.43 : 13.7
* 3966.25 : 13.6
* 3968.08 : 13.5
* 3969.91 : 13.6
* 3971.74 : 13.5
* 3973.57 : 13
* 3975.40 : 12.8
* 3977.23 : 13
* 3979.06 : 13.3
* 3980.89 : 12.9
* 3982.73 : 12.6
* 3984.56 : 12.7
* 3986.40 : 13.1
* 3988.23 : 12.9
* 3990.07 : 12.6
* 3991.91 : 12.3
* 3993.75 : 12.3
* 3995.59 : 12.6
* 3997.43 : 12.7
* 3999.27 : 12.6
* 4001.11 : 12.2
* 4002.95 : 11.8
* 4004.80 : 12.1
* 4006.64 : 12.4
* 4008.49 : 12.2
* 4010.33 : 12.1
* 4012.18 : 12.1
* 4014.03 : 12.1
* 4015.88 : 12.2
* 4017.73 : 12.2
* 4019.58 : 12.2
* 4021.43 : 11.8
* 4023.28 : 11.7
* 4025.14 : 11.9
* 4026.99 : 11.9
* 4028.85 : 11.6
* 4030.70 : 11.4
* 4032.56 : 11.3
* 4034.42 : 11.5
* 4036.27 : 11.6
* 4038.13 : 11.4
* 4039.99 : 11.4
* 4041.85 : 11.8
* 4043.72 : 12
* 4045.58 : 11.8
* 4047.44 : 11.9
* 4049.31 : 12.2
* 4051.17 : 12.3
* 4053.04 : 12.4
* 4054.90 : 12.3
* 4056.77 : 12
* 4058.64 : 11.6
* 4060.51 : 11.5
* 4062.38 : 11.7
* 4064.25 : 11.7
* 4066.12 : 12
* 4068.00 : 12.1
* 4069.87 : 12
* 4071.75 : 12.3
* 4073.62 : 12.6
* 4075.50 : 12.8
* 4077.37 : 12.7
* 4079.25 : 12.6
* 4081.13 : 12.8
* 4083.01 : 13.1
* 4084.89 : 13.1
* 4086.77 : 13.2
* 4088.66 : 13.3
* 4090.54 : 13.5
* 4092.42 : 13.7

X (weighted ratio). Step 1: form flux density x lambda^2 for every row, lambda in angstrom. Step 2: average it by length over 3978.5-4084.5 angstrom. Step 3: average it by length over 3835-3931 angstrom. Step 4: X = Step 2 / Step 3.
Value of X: 0.91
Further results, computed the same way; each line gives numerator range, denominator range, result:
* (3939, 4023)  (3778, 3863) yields 0.96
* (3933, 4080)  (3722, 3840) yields 0.92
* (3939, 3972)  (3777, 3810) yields 1.02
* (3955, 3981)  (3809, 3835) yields 1.01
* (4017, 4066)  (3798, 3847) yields 0.92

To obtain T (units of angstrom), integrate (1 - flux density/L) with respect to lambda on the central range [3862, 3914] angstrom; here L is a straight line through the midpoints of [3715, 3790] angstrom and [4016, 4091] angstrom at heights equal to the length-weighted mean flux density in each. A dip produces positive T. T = -1.4 angstrom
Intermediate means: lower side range 15.8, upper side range 12.1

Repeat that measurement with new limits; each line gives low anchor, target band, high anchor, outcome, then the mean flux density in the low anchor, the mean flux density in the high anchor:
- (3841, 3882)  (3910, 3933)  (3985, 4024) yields 0.6 angstrom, 14.9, 12.3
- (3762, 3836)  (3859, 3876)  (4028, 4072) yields -1.3 angstrom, 14.8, 11.8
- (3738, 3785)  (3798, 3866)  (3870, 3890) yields 2.1 angstrom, 15.5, 14.8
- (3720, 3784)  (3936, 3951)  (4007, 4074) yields -0.5 angstrom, 15.9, 11.9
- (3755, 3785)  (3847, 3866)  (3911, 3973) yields -0.6 angstrom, 15.3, 13.6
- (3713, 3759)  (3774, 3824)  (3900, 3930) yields 1.8 angstrom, 16.2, 13.6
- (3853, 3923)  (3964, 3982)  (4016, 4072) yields -0.3 angstrom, 14.5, 11.8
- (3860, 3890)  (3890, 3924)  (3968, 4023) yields 0.9 angstrom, 14.9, 12.6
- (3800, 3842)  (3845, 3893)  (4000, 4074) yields -3.6 angstrom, 14.4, 11.9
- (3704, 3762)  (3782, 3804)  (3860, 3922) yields 0.9 angstrom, 16.1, 14.5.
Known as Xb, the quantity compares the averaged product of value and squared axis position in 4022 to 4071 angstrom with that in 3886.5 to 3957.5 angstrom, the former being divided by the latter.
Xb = 0.91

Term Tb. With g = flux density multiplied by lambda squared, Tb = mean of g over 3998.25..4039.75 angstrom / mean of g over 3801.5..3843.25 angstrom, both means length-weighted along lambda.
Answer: 0.91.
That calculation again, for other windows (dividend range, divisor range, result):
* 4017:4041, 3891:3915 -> 0.88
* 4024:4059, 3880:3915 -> 0.89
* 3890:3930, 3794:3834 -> 1.01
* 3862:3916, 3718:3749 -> 0.95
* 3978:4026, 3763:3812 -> 0.92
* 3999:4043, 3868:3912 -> 0.87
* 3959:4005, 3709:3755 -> 0.91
